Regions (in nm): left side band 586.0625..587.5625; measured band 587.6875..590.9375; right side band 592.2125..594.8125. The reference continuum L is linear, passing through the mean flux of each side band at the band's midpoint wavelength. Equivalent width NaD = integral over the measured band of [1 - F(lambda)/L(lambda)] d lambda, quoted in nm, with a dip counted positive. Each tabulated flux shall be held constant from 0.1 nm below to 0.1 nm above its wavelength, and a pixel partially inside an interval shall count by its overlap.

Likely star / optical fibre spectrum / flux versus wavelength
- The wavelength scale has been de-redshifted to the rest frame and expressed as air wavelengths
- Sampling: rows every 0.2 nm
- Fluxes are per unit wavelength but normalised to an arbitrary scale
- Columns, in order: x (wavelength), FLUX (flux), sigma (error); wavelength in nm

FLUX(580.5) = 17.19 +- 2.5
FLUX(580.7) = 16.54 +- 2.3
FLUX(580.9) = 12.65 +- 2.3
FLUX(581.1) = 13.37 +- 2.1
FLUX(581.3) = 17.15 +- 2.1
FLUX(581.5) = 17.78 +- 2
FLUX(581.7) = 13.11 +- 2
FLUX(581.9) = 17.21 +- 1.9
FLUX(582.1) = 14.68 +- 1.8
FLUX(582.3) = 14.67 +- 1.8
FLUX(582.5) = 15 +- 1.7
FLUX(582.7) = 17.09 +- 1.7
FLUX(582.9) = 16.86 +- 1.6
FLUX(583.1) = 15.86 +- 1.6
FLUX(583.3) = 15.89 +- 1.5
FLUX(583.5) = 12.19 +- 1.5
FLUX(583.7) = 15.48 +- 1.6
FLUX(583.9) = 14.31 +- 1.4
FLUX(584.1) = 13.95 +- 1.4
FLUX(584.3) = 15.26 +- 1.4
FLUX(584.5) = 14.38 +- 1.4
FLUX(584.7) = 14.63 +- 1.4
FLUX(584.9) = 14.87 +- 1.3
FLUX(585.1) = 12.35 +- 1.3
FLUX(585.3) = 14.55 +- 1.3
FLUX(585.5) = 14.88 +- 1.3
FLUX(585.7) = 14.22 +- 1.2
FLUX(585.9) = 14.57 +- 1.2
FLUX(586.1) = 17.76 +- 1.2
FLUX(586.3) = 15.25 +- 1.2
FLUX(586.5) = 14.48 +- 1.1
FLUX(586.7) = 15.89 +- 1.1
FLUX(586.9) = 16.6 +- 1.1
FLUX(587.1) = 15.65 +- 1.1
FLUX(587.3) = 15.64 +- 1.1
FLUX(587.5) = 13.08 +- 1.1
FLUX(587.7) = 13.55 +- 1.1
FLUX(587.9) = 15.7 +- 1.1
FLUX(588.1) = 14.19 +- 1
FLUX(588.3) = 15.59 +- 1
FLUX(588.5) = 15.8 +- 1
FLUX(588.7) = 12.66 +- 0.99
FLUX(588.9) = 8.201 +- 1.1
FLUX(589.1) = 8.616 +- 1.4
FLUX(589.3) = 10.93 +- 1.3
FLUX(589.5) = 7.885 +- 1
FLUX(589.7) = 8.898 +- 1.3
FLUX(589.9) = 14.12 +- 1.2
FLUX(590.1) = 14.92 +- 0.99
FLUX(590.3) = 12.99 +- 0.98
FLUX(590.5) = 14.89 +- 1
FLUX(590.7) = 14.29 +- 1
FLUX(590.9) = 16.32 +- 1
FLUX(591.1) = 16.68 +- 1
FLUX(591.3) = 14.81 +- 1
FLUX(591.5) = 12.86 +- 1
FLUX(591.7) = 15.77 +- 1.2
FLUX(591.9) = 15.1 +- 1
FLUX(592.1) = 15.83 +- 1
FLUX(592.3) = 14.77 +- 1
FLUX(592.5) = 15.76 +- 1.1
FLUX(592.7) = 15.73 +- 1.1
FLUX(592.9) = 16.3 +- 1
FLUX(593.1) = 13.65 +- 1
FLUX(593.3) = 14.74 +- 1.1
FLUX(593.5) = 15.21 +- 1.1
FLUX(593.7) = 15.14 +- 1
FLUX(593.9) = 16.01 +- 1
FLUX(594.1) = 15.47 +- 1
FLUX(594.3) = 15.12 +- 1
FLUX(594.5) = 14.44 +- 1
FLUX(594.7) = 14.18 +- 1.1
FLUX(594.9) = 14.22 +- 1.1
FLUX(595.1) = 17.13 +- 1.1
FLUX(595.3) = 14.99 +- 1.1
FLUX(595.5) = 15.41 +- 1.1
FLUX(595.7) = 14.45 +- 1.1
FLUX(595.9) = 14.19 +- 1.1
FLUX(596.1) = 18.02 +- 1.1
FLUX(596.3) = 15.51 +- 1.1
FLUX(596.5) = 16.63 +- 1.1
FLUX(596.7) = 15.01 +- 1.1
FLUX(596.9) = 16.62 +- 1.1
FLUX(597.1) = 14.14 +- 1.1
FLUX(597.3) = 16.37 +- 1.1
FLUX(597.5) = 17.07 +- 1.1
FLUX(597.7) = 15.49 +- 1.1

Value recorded 0.54 nm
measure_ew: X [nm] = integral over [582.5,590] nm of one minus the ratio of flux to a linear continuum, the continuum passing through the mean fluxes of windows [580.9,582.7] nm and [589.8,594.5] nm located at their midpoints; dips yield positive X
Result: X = 0.54 nm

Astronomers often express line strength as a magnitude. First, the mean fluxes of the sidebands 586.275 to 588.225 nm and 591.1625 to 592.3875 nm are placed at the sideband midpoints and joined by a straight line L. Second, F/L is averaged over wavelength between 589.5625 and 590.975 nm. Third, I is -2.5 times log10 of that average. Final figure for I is 0.10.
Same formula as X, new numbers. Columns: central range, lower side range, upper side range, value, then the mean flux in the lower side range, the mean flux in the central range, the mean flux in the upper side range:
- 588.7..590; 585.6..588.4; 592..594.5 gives 0.45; 15.2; 10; 15.3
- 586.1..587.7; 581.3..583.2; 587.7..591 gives -0.16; 15.9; 15.3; 12.9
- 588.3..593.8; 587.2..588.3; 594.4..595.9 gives 0.33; 14.5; 13.8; 14.9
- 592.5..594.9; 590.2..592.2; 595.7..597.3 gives 0.03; 15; 15.1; 15.7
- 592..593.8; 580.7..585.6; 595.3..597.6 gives 0.03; 15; 15.2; 15.7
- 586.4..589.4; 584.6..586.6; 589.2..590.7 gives -0.07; 14.8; 13.8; 12.2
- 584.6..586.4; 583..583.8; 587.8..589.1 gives -0.07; 14.9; 14.8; 13.3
